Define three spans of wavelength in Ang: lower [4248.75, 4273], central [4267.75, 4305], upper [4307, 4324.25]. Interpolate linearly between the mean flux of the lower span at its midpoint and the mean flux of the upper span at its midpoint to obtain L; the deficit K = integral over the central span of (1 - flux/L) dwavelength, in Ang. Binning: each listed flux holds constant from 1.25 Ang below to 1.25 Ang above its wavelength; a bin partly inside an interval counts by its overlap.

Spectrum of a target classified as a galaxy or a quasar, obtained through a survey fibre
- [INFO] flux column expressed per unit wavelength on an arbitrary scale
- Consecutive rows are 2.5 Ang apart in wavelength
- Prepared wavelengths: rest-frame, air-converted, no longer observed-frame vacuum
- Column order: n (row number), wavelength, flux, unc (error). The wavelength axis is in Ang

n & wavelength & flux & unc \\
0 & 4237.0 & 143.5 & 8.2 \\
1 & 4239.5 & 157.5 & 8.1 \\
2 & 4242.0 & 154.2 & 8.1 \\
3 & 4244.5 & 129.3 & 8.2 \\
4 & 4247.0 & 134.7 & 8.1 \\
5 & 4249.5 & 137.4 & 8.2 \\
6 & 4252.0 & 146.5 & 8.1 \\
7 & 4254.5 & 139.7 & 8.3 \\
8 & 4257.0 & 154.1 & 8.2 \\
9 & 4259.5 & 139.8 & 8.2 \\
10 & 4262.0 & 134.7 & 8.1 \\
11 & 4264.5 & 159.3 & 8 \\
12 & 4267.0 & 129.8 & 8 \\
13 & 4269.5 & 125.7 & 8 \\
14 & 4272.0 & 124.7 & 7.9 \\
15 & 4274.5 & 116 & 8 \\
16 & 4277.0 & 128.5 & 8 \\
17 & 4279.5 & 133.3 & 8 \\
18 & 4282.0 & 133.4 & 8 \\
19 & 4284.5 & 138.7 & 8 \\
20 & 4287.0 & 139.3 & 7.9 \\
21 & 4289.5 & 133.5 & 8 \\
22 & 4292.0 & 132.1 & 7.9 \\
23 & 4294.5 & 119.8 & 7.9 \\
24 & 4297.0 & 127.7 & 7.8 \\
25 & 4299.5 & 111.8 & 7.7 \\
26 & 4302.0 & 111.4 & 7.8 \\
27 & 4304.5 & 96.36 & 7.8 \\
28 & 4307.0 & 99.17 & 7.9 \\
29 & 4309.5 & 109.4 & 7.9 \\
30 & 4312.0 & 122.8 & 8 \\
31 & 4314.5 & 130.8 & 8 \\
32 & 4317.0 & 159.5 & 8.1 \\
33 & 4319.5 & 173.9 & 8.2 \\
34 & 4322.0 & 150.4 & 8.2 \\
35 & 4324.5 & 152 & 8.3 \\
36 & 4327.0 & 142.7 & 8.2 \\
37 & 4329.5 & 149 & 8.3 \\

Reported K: 3.6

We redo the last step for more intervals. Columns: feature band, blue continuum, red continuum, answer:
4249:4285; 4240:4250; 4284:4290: 0.7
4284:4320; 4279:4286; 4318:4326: 5.1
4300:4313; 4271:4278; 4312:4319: 3.0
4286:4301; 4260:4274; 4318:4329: 1.7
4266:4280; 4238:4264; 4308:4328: 1.7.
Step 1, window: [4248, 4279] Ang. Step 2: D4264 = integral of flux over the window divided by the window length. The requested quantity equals 136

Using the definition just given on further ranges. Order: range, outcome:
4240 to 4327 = 134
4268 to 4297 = 129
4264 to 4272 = 134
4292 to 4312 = 113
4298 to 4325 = 128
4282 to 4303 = 127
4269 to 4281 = 126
